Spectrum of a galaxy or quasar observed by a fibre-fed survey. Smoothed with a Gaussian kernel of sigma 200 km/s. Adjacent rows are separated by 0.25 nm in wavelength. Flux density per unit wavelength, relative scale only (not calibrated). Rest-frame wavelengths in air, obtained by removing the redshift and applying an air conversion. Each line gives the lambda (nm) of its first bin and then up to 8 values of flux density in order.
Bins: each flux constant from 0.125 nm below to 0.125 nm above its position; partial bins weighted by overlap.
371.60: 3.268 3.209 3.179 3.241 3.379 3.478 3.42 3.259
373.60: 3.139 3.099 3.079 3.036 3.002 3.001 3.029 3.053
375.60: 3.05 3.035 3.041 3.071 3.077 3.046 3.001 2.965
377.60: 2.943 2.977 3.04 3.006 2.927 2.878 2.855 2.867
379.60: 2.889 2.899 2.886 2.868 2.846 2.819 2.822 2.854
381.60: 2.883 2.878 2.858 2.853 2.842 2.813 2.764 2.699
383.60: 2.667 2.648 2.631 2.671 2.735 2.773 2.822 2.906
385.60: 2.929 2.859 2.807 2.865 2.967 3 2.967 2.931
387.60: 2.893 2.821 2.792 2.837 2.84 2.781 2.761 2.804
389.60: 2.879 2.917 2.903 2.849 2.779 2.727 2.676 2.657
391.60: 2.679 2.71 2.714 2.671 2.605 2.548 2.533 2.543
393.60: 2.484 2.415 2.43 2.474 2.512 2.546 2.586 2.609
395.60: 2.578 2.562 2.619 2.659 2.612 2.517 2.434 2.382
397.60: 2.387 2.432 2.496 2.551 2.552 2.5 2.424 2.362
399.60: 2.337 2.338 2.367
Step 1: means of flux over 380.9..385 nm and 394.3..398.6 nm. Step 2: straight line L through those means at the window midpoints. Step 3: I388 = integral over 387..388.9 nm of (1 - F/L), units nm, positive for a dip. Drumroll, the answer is -0.12 nm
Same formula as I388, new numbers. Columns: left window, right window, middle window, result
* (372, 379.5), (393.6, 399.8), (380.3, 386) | 0.13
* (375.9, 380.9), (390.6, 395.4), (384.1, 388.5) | -0.16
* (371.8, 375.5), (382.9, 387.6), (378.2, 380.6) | 0.08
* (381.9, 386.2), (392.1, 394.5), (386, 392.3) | -0.42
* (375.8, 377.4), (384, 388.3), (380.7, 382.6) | 0.05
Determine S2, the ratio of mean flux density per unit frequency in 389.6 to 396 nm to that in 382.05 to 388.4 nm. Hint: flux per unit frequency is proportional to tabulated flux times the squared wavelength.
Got 0.97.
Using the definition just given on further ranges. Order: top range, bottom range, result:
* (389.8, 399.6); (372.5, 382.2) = 0.94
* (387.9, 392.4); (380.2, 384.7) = 1.04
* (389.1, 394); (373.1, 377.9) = 0.96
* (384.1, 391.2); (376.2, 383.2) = 1.02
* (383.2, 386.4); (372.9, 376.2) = 0.94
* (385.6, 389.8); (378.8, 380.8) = 1.04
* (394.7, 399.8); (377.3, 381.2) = 0.95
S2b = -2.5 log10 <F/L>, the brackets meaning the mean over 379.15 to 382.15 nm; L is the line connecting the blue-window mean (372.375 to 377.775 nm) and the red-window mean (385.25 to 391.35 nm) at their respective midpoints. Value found 0.050 mag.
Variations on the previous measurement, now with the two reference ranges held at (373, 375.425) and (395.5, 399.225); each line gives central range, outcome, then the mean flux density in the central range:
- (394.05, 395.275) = 0.027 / 2.52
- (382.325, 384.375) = 0.056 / 2.73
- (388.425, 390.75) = -0.047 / 2.83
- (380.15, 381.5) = 0.035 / 2.85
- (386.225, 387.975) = -0.054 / 2.92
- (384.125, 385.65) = 0.018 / 2.79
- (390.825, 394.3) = 0.018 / 2.59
